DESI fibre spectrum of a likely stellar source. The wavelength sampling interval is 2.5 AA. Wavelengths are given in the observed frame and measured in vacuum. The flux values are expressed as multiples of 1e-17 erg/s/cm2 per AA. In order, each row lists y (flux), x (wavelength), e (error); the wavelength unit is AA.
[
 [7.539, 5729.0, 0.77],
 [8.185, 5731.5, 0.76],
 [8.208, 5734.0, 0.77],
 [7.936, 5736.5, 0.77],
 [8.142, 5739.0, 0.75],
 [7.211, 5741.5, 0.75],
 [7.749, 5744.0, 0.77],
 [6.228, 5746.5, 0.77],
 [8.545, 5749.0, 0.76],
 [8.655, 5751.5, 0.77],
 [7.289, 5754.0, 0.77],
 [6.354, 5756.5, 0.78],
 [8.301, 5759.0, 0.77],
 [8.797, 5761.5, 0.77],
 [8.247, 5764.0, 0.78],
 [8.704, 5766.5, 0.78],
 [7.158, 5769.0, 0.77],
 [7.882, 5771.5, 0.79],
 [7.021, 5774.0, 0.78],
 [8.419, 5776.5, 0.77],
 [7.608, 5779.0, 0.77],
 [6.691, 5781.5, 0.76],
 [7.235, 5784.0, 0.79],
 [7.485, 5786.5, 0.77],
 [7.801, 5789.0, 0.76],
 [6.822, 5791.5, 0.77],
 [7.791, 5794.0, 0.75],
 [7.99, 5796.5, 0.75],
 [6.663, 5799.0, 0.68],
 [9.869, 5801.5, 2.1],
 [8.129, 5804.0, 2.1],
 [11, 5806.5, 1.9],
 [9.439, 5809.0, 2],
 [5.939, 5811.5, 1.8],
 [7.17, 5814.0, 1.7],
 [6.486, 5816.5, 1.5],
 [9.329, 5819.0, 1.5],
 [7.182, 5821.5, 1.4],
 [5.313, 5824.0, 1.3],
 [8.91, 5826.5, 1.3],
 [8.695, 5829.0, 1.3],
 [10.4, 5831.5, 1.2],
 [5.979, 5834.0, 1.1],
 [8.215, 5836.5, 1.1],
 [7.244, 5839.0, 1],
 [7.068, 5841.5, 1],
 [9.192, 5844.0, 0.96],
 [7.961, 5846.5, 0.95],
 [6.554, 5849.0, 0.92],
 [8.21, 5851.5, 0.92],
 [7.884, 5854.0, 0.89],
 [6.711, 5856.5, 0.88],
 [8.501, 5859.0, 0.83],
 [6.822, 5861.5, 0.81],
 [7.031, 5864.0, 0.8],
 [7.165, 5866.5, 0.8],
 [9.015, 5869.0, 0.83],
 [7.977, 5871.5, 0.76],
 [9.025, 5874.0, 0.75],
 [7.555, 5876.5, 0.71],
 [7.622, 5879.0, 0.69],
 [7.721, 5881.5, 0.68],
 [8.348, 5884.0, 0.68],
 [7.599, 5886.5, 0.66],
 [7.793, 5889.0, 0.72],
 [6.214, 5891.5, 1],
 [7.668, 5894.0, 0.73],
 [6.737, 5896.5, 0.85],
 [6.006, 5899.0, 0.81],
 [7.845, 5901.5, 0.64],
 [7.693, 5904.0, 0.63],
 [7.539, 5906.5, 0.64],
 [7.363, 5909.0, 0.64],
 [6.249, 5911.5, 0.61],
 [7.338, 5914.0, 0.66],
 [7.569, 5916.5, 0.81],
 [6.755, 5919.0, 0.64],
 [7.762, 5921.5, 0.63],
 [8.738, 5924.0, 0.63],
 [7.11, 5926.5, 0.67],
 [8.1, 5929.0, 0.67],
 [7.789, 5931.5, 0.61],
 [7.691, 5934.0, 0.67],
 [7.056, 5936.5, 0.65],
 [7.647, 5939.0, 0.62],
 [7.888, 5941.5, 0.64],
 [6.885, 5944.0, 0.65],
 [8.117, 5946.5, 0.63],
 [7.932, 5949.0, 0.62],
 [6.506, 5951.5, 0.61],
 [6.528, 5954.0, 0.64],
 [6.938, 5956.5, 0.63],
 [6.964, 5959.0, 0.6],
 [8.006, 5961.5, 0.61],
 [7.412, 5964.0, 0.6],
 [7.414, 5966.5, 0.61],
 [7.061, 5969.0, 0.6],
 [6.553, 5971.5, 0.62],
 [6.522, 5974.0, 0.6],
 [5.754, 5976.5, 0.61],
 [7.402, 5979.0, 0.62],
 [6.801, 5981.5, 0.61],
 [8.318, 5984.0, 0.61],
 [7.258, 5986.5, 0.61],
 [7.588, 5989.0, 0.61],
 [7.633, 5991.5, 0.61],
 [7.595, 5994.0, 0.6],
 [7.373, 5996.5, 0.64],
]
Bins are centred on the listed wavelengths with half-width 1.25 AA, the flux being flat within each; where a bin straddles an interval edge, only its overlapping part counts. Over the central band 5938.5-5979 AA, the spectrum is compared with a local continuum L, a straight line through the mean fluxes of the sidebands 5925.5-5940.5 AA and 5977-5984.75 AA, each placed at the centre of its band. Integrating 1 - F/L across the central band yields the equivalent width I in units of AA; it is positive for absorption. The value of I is 1.6 AA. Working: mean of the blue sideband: 7.58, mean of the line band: 7.13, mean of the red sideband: 7.29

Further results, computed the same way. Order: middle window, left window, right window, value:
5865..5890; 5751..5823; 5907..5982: -1.6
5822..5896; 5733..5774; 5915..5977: -1.7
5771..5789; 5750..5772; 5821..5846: 1.0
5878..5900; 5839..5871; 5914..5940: 0.9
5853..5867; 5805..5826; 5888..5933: 0.4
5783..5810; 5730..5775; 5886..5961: -1.8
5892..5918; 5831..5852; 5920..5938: 1.9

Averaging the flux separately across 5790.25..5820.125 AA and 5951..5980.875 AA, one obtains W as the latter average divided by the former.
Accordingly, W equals 0.86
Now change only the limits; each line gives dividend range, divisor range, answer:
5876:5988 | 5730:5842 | 0.94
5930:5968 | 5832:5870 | 0.97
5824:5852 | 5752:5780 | 1.01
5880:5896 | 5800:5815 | 0.88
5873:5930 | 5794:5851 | 0.94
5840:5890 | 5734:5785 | 1.01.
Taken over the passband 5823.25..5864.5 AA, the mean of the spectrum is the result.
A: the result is 7.73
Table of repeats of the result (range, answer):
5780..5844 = 7.82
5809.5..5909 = 7.61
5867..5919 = 7.52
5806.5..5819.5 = 7.9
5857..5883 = 7.82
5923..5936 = 7.82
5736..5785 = 7.71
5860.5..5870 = 7.49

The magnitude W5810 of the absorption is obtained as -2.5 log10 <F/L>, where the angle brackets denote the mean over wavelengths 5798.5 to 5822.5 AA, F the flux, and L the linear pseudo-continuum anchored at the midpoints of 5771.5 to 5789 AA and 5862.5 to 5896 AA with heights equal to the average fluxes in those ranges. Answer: -0.087 mag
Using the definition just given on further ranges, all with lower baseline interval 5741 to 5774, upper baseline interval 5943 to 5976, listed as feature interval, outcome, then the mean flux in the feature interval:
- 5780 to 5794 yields 0.058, 7.27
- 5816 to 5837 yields -0.046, 7.87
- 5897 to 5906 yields 0.019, 7.17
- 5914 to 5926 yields -0.057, 7.63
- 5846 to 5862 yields -0.012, 7.53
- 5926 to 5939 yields -0.057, 7.58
